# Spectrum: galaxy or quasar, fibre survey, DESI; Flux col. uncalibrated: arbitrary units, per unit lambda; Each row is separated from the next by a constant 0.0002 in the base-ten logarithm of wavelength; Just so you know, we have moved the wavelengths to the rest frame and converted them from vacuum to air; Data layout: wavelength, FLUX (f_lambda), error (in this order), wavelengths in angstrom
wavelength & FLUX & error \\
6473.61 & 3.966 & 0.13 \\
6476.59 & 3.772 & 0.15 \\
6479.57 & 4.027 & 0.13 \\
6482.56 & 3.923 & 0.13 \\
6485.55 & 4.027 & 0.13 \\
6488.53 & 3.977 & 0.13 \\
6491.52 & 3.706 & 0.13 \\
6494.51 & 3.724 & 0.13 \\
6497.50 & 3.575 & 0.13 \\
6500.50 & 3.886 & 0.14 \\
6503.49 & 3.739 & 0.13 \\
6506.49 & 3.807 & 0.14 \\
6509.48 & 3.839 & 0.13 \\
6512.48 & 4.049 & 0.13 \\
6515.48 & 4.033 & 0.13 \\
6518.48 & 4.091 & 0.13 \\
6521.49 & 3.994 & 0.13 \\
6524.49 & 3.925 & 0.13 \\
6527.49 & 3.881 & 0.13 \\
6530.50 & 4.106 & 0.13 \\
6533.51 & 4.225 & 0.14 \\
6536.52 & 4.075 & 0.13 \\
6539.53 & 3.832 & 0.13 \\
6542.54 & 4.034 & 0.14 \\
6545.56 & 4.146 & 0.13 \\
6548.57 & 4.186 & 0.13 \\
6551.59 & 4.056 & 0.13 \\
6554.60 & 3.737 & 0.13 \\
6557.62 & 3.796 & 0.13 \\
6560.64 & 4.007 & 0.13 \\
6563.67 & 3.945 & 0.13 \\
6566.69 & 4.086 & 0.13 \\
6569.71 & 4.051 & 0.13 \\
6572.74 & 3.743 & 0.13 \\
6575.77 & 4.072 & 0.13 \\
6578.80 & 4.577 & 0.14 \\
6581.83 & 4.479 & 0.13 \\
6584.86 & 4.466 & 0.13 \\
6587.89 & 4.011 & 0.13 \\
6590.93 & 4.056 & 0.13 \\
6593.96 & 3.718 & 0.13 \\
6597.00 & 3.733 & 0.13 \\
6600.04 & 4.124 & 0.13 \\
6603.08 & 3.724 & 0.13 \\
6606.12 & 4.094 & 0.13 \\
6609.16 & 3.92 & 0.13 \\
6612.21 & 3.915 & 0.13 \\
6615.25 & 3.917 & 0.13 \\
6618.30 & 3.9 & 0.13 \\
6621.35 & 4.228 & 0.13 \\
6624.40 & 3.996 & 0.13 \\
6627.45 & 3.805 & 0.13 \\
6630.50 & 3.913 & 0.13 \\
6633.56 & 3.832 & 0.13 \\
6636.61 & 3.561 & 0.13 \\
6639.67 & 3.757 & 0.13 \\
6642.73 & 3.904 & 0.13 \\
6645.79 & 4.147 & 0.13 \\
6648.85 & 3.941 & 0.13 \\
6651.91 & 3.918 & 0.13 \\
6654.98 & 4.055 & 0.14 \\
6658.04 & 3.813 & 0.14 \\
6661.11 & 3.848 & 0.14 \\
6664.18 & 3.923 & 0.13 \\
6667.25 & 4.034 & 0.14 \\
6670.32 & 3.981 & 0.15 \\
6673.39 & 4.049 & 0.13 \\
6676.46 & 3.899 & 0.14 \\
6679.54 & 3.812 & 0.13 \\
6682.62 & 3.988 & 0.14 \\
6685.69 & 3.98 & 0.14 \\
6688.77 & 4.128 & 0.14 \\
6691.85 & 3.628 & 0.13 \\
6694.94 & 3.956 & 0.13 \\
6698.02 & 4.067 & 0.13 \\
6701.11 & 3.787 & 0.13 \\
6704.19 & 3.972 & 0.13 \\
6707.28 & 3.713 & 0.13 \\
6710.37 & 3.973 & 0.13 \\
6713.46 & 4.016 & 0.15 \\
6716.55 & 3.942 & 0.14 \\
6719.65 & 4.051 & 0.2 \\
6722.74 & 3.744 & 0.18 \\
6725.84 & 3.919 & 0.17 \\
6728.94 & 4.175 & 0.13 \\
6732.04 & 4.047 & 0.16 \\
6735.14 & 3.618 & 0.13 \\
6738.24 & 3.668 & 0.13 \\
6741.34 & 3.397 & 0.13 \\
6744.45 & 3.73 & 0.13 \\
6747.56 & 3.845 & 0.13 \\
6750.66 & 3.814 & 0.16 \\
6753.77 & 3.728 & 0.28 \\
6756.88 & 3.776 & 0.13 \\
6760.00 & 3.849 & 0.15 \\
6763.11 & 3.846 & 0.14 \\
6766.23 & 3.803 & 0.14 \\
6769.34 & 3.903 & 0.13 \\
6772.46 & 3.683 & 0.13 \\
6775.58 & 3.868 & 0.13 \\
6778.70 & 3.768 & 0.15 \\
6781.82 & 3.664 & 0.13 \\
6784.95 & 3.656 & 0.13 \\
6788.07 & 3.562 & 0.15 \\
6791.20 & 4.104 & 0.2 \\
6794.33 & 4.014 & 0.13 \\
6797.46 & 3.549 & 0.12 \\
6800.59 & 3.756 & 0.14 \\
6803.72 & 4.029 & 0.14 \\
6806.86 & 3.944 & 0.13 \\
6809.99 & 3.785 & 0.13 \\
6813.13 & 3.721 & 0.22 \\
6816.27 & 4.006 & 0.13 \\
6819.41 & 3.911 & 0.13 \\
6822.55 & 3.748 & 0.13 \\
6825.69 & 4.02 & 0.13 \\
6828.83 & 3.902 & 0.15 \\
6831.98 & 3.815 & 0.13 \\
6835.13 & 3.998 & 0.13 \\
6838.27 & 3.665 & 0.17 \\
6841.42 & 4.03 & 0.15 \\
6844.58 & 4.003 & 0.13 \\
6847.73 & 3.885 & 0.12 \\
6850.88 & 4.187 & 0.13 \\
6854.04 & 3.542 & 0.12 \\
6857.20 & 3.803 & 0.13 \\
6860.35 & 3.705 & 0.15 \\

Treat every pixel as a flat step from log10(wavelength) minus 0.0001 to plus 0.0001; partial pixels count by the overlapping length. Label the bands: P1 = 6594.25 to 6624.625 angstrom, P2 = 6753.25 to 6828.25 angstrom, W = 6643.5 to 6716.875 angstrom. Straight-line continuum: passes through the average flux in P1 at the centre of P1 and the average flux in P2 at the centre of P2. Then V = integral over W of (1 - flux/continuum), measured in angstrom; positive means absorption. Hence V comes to -0.82 angstrom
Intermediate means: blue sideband 3.94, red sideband 3.82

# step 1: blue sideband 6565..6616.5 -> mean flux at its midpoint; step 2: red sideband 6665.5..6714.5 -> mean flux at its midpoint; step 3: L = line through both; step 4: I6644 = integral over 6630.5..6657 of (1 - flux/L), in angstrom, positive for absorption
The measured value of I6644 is 0.63 angstrom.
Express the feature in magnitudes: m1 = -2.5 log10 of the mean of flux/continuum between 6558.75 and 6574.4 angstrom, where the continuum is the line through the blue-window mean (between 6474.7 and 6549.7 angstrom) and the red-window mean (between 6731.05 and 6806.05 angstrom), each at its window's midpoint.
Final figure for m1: -0.01 mag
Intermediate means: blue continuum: 3.94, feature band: 3.96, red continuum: 3.78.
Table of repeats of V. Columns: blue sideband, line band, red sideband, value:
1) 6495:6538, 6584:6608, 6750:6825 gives -0.5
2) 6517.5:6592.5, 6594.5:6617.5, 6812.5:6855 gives 0.7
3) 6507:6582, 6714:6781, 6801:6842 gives 1.8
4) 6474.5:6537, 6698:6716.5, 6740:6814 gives -0.4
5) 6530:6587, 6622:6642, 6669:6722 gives 0.9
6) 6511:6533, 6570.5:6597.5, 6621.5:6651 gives -1.1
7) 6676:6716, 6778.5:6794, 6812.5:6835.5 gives 0.5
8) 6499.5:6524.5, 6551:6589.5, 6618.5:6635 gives -1.4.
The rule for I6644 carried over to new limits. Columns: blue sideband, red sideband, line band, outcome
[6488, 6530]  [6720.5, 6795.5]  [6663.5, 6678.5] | -0.58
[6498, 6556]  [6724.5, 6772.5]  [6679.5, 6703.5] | -0.49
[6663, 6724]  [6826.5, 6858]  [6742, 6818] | 2.00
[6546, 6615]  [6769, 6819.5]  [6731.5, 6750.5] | 0.78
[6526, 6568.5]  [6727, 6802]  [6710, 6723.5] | -0.42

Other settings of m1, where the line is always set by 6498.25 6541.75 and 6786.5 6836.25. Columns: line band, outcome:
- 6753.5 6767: 0.022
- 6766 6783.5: 0.028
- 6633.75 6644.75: 0.042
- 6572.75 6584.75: -0.097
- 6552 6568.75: 0.004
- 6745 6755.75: 0.027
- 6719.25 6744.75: 0.023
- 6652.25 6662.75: 0.003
